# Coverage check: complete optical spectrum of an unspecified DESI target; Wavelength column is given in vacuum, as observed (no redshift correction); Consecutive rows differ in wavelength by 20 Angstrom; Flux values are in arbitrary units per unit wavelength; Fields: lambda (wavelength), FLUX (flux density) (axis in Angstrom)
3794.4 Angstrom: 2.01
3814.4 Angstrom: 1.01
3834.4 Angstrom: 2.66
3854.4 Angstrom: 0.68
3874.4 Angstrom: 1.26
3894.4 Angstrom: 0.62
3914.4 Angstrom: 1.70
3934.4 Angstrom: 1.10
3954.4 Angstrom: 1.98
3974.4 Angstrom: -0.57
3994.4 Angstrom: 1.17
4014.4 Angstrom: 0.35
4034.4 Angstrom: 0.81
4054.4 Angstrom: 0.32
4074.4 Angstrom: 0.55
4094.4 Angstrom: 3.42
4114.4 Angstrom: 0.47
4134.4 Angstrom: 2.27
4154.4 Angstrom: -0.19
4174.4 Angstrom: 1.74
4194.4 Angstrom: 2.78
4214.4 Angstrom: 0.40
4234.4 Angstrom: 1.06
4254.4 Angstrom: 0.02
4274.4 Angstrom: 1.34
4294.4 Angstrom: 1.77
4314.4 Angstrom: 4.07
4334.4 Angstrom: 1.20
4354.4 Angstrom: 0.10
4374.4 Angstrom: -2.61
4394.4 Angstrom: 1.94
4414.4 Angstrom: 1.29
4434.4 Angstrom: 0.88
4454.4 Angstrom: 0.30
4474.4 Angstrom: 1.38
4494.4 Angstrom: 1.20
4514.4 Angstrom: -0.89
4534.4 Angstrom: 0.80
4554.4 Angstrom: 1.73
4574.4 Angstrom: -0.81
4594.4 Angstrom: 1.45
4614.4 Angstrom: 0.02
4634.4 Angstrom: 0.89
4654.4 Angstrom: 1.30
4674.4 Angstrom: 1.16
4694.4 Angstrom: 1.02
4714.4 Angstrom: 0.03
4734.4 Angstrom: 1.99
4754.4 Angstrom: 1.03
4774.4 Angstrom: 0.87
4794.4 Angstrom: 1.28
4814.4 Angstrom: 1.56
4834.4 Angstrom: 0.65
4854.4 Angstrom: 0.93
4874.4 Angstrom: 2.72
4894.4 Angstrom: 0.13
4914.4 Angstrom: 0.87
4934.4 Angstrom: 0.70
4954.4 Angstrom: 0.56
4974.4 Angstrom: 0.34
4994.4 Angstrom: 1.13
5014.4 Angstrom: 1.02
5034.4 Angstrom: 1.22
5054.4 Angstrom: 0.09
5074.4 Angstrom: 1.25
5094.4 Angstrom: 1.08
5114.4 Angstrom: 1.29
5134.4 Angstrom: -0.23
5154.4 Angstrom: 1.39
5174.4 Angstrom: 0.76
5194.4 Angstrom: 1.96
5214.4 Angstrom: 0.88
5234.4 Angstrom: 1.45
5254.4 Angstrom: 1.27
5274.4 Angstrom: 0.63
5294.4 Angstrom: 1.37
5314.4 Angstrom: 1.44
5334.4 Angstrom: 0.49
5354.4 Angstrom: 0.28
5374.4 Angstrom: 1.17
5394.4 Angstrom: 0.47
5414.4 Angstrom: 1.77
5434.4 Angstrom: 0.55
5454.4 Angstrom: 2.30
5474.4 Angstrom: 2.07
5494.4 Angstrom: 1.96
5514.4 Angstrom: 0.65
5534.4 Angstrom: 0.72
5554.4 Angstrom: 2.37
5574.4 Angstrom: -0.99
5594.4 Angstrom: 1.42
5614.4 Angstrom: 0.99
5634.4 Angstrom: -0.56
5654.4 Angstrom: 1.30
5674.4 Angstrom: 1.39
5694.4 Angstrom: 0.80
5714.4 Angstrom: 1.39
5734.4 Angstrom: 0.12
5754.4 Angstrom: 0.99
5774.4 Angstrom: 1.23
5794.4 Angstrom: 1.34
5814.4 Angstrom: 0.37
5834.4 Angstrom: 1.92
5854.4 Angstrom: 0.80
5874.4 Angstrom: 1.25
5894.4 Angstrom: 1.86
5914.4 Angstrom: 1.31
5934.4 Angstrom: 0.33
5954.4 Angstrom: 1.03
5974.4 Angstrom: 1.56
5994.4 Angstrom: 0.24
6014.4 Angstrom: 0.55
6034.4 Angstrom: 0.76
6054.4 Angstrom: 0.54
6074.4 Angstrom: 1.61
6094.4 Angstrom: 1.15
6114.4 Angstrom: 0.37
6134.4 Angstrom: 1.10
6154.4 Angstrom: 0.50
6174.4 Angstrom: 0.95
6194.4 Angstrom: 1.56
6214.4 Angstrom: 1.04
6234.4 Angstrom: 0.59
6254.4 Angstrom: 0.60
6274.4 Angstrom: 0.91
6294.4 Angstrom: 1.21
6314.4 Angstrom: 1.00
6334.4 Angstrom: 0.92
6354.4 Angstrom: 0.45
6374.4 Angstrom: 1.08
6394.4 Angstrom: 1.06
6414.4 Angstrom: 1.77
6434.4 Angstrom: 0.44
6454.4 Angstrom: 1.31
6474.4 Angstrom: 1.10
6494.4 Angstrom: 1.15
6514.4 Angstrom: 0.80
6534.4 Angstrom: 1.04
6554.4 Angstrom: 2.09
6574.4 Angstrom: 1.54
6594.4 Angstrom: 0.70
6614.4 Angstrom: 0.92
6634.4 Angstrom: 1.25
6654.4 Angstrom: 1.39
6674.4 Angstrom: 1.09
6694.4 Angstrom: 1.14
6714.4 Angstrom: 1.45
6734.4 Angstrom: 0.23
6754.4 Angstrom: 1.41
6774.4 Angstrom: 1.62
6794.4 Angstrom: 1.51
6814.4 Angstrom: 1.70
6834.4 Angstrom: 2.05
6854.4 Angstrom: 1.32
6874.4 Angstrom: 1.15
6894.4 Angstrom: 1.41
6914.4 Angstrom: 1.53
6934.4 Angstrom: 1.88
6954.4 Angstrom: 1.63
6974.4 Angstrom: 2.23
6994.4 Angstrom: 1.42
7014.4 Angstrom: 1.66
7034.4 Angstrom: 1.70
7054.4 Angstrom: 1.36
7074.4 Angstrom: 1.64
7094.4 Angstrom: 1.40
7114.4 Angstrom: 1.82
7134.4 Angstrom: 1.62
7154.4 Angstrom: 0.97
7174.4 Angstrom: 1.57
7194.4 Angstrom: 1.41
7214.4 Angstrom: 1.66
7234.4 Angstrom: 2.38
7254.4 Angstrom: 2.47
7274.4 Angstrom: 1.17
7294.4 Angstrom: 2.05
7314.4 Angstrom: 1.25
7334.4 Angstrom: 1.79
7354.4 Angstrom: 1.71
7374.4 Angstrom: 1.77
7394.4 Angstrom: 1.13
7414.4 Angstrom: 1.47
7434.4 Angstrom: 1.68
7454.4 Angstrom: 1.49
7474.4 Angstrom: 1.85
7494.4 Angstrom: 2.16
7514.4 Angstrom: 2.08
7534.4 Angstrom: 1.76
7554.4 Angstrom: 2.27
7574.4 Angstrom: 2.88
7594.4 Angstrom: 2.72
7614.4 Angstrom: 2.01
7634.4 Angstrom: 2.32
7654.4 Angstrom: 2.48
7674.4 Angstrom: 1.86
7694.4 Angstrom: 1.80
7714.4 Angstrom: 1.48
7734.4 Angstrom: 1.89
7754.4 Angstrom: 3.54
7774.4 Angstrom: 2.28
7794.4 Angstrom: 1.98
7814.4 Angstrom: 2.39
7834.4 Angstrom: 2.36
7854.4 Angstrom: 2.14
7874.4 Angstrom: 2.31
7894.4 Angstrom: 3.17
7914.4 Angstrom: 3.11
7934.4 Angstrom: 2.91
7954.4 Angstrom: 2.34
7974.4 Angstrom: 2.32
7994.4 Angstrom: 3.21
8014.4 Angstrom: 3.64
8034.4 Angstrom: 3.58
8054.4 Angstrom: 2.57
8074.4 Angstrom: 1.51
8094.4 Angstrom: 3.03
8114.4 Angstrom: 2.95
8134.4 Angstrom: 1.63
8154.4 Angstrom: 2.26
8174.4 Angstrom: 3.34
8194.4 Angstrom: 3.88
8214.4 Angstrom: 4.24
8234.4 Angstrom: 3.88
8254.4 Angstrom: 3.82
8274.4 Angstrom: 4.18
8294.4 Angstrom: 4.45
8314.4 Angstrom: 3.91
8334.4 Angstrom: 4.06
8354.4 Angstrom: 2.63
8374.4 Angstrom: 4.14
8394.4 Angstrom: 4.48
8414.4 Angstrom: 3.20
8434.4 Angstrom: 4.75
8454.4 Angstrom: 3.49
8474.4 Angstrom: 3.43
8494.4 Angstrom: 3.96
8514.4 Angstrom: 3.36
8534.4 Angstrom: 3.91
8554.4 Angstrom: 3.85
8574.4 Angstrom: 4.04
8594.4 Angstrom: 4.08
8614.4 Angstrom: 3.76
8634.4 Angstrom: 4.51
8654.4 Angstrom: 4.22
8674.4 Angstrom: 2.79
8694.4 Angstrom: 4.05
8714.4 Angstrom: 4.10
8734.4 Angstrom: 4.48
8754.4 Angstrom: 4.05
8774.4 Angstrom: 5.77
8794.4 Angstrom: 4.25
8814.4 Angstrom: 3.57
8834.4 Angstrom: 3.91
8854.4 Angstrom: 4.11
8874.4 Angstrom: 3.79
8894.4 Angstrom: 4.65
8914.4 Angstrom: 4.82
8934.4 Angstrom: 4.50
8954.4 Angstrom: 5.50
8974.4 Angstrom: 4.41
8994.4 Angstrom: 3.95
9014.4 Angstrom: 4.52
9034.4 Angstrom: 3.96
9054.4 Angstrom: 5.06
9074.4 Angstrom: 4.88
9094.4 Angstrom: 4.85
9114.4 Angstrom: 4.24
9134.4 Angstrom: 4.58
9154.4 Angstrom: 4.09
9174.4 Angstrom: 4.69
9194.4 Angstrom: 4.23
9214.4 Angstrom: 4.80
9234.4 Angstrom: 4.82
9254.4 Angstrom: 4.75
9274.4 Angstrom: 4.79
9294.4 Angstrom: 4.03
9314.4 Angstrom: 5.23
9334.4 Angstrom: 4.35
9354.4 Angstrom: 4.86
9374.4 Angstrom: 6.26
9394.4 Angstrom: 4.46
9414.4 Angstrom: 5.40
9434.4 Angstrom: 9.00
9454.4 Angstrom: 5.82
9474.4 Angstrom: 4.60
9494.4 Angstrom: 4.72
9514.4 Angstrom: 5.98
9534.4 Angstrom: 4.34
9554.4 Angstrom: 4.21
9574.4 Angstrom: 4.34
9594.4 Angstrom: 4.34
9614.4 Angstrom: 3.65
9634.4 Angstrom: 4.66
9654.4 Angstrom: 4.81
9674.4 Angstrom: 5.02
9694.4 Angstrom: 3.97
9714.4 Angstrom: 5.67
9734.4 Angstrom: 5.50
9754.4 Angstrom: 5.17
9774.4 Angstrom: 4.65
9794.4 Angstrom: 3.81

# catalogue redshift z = 1.05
